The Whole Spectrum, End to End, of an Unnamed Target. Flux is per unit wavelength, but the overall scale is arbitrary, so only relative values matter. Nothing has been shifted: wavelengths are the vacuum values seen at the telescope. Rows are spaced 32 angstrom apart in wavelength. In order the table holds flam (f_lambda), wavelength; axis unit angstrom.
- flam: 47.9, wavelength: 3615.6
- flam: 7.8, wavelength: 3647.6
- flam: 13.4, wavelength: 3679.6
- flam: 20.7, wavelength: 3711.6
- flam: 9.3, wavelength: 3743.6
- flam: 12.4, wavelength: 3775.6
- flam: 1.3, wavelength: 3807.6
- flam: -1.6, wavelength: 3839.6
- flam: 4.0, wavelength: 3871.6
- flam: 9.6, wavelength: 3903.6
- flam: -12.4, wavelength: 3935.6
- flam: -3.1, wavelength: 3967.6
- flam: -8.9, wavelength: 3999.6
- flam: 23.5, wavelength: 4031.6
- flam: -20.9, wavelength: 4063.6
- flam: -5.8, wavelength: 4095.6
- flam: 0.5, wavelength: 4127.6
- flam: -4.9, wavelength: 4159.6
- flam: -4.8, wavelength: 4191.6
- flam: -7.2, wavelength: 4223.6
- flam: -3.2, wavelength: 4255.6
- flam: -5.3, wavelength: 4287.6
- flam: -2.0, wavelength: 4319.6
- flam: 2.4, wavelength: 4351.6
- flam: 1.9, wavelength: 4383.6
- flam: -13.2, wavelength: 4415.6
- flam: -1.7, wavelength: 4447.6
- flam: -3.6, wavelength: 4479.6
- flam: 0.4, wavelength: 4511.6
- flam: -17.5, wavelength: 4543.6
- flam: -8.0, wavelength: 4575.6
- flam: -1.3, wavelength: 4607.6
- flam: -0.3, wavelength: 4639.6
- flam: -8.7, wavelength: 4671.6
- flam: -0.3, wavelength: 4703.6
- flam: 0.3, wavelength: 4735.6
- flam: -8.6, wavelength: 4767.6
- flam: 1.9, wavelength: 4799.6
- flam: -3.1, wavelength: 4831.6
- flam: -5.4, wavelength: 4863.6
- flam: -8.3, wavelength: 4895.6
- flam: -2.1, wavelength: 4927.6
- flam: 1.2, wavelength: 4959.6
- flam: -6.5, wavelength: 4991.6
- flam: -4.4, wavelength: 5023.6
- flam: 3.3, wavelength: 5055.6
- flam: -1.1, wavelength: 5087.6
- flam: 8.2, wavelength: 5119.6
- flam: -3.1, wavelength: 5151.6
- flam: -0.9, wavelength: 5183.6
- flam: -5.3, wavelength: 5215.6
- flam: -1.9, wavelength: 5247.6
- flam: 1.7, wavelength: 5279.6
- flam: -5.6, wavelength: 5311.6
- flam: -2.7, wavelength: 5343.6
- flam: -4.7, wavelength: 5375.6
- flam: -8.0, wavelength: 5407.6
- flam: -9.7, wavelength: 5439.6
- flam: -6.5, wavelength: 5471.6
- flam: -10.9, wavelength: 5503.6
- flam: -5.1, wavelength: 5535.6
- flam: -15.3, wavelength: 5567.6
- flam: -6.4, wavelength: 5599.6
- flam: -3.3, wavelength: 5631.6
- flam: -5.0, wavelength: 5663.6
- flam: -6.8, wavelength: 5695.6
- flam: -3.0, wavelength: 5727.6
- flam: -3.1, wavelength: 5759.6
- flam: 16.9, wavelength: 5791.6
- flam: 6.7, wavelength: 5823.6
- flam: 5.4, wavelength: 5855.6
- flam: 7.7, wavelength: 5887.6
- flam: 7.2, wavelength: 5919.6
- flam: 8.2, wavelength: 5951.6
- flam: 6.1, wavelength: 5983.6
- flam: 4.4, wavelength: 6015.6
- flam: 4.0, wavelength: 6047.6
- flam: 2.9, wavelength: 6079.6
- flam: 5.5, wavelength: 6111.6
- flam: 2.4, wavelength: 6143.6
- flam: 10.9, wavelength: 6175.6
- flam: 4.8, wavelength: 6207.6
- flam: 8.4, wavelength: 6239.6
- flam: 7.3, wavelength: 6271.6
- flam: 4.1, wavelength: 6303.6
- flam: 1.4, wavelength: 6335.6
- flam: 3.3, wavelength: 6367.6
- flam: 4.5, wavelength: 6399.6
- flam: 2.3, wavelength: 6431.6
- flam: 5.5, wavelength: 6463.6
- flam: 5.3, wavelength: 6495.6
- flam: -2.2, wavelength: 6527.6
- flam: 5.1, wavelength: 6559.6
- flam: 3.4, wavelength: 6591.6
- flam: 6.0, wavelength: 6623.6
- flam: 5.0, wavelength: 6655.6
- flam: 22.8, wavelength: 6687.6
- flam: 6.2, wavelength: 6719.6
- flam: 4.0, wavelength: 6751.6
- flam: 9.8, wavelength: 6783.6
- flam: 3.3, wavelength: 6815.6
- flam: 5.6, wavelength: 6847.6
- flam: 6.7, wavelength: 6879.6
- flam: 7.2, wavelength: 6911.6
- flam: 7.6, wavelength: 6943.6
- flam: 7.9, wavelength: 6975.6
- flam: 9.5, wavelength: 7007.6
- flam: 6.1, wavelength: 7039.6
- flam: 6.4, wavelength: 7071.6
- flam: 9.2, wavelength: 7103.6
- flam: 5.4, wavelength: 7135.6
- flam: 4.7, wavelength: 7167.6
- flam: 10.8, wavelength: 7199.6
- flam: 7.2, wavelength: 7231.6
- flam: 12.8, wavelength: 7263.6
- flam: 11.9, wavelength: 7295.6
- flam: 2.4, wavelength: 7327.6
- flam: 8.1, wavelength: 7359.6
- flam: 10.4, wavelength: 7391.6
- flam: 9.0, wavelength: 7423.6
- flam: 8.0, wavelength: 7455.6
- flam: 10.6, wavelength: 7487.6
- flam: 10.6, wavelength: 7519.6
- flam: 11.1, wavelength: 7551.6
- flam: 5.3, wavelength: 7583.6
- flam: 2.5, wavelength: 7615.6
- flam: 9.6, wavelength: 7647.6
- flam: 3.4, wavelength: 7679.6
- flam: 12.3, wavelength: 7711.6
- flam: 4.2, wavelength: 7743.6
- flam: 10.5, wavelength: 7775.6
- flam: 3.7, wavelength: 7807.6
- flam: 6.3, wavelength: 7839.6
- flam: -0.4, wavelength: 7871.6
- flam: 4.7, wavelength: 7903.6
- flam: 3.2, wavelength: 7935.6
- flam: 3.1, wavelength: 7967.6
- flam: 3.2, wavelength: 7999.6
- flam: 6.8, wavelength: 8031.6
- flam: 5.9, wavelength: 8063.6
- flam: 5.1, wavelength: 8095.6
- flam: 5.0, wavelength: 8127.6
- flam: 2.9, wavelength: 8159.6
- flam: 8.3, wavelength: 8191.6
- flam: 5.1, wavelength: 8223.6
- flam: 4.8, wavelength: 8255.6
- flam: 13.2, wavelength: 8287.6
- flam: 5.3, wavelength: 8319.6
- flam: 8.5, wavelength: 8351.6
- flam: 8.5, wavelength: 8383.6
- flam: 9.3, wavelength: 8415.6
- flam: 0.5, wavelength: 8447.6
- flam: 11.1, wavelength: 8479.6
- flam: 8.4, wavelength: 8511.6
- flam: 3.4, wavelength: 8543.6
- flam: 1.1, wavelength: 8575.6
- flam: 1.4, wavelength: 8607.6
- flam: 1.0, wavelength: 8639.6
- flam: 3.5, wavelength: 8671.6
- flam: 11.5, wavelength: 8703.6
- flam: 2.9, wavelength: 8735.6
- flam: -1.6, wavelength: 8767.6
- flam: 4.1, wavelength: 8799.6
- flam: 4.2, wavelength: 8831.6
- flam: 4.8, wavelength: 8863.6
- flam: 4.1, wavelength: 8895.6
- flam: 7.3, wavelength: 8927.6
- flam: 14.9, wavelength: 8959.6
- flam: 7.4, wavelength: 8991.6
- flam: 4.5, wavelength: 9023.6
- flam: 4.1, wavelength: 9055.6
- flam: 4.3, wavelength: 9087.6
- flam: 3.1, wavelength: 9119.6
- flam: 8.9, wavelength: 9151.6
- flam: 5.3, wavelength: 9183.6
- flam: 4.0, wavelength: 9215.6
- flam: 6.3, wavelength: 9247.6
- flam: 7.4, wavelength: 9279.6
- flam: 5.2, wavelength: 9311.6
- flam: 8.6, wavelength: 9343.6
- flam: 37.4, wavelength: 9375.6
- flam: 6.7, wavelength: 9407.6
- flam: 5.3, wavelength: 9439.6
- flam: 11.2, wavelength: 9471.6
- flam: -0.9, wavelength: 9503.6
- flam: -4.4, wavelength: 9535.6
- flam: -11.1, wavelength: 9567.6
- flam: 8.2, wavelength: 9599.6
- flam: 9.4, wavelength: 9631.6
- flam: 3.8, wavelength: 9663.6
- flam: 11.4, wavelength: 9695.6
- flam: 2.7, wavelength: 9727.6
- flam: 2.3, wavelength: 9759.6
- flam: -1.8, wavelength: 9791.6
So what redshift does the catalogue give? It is 0.792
